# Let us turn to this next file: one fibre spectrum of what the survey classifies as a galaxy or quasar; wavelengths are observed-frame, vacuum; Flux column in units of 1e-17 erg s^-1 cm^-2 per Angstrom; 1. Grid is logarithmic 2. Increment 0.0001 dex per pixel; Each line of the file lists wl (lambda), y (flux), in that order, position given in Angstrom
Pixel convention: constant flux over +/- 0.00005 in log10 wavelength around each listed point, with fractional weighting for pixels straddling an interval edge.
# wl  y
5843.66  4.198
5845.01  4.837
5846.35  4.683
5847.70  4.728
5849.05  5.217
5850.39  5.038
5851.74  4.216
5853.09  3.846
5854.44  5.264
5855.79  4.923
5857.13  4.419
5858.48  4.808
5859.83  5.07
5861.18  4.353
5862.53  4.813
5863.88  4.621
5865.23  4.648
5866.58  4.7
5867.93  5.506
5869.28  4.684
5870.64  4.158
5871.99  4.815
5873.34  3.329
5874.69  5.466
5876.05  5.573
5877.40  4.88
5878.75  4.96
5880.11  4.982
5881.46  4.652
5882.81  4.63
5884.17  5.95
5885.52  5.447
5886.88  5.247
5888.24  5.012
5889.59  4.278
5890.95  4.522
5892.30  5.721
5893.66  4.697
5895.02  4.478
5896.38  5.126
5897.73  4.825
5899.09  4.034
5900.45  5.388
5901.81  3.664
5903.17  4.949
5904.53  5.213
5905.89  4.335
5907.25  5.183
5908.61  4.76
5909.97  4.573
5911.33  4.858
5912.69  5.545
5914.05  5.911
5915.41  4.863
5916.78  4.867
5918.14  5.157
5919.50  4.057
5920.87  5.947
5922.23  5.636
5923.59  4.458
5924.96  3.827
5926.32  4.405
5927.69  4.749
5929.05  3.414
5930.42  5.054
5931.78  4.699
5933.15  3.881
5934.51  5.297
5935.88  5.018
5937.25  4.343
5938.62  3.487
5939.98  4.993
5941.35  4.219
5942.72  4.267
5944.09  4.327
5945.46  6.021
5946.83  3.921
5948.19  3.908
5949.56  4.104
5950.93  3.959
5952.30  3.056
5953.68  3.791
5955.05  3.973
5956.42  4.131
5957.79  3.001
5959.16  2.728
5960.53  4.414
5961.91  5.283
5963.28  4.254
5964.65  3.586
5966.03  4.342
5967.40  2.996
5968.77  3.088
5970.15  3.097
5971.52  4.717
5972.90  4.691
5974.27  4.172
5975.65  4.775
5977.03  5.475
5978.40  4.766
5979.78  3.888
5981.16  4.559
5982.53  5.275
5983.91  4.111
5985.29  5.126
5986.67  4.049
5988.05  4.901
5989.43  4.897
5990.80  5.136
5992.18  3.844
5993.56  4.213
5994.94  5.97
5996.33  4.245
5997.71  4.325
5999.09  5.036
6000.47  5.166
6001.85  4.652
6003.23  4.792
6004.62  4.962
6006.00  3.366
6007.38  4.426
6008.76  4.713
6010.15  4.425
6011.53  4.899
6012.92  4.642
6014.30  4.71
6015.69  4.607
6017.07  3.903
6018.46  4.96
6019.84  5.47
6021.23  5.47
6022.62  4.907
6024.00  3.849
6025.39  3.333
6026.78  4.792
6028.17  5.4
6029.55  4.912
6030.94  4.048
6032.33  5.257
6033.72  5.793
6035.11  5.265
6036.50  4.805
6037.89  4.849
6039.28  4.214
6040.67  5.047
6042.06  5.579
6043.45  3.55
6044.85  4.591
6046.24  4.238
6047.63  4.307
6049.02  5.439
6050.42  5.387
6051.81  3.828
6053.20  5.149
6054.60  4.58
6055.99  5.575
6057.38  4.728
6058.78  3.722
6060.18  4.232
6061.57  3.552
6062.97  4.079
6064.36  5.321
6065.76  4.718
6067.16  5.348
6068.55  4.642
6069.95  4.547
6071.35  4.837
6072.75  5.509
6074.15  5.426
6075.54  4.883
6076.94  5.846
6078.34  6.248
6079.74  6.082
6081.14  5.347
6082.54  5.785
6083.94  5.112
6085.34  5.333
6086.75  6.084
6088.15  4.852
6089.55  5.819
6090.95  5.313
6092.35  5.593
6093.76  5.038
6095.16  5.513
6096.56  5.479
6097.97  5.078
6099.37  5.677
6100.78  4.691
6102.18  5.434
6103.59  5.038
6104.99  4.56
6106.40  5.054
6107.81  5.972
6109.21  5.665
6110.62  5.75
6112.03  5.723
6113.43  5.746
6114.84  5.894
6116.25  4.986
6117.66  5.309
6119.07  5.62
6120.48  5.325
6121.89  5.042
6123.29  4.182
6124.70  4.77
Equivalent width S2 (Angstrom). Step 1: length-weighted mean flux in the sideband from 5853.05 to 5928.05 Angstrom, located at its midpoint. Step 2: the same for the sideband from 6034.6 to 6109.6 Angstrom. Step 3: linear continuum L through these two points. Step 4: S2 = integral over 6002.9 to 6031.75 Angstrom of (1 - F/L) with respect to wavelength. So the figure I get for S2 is 2.23 Angstrom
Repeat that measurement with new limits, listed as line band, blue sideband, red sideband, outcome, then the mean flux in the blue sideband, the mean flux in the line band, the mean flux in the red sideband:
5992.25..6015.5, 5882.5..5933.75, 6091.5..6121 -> 2.10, 4.83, 4.63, 5.39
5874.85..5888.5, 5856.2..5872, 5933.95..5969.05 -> -1.65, 4.72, 5.15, 4.1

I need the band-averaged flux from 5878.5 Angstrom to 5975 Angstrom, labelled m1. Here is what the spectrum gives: 4.52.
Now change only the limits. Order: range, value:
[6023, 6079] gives 4.79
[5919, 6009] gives 4.39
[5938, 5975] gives 4.02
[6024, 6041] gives 4.76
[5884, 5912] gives 4.85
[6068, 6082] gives 5.35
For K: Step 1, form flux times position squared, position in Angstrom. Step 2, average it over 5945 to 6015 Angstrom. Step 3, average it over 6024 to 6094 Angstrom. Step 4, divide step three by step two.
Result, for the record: 1.16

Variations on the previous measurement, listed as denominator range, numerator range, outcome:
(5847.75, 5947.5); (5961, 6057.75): 1.01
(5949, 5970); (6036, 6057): 1.30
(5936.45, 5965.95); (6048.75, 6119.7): 1.33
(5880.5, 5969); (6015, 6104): 1.15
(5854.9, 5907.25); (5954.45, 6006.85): 0.94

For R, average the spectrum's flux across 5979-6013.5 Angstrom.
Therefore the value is 4.62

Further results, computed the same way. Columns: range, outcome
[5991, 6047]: 4.68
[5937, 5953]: 4.21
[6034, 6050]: 4.75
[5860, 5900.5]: 4.84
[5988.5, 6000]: 4.72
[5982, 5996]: 4.73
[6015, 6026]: 4.57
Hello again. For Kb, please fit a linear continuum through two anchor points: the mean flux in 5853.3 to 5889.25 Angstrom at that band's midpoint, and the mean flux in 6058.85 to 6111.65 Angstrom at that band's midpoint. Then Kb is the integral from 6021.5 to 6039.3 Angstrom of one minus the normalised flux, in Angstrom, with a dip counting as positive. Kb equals 1.26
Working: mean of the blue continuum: 4.86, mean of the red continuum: 5.21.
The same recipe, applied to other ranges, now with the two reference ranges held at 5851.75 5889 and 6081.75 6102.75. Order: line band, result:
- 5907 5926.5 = 0.0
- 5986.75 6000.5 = 1.1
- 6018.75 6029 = 0.9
